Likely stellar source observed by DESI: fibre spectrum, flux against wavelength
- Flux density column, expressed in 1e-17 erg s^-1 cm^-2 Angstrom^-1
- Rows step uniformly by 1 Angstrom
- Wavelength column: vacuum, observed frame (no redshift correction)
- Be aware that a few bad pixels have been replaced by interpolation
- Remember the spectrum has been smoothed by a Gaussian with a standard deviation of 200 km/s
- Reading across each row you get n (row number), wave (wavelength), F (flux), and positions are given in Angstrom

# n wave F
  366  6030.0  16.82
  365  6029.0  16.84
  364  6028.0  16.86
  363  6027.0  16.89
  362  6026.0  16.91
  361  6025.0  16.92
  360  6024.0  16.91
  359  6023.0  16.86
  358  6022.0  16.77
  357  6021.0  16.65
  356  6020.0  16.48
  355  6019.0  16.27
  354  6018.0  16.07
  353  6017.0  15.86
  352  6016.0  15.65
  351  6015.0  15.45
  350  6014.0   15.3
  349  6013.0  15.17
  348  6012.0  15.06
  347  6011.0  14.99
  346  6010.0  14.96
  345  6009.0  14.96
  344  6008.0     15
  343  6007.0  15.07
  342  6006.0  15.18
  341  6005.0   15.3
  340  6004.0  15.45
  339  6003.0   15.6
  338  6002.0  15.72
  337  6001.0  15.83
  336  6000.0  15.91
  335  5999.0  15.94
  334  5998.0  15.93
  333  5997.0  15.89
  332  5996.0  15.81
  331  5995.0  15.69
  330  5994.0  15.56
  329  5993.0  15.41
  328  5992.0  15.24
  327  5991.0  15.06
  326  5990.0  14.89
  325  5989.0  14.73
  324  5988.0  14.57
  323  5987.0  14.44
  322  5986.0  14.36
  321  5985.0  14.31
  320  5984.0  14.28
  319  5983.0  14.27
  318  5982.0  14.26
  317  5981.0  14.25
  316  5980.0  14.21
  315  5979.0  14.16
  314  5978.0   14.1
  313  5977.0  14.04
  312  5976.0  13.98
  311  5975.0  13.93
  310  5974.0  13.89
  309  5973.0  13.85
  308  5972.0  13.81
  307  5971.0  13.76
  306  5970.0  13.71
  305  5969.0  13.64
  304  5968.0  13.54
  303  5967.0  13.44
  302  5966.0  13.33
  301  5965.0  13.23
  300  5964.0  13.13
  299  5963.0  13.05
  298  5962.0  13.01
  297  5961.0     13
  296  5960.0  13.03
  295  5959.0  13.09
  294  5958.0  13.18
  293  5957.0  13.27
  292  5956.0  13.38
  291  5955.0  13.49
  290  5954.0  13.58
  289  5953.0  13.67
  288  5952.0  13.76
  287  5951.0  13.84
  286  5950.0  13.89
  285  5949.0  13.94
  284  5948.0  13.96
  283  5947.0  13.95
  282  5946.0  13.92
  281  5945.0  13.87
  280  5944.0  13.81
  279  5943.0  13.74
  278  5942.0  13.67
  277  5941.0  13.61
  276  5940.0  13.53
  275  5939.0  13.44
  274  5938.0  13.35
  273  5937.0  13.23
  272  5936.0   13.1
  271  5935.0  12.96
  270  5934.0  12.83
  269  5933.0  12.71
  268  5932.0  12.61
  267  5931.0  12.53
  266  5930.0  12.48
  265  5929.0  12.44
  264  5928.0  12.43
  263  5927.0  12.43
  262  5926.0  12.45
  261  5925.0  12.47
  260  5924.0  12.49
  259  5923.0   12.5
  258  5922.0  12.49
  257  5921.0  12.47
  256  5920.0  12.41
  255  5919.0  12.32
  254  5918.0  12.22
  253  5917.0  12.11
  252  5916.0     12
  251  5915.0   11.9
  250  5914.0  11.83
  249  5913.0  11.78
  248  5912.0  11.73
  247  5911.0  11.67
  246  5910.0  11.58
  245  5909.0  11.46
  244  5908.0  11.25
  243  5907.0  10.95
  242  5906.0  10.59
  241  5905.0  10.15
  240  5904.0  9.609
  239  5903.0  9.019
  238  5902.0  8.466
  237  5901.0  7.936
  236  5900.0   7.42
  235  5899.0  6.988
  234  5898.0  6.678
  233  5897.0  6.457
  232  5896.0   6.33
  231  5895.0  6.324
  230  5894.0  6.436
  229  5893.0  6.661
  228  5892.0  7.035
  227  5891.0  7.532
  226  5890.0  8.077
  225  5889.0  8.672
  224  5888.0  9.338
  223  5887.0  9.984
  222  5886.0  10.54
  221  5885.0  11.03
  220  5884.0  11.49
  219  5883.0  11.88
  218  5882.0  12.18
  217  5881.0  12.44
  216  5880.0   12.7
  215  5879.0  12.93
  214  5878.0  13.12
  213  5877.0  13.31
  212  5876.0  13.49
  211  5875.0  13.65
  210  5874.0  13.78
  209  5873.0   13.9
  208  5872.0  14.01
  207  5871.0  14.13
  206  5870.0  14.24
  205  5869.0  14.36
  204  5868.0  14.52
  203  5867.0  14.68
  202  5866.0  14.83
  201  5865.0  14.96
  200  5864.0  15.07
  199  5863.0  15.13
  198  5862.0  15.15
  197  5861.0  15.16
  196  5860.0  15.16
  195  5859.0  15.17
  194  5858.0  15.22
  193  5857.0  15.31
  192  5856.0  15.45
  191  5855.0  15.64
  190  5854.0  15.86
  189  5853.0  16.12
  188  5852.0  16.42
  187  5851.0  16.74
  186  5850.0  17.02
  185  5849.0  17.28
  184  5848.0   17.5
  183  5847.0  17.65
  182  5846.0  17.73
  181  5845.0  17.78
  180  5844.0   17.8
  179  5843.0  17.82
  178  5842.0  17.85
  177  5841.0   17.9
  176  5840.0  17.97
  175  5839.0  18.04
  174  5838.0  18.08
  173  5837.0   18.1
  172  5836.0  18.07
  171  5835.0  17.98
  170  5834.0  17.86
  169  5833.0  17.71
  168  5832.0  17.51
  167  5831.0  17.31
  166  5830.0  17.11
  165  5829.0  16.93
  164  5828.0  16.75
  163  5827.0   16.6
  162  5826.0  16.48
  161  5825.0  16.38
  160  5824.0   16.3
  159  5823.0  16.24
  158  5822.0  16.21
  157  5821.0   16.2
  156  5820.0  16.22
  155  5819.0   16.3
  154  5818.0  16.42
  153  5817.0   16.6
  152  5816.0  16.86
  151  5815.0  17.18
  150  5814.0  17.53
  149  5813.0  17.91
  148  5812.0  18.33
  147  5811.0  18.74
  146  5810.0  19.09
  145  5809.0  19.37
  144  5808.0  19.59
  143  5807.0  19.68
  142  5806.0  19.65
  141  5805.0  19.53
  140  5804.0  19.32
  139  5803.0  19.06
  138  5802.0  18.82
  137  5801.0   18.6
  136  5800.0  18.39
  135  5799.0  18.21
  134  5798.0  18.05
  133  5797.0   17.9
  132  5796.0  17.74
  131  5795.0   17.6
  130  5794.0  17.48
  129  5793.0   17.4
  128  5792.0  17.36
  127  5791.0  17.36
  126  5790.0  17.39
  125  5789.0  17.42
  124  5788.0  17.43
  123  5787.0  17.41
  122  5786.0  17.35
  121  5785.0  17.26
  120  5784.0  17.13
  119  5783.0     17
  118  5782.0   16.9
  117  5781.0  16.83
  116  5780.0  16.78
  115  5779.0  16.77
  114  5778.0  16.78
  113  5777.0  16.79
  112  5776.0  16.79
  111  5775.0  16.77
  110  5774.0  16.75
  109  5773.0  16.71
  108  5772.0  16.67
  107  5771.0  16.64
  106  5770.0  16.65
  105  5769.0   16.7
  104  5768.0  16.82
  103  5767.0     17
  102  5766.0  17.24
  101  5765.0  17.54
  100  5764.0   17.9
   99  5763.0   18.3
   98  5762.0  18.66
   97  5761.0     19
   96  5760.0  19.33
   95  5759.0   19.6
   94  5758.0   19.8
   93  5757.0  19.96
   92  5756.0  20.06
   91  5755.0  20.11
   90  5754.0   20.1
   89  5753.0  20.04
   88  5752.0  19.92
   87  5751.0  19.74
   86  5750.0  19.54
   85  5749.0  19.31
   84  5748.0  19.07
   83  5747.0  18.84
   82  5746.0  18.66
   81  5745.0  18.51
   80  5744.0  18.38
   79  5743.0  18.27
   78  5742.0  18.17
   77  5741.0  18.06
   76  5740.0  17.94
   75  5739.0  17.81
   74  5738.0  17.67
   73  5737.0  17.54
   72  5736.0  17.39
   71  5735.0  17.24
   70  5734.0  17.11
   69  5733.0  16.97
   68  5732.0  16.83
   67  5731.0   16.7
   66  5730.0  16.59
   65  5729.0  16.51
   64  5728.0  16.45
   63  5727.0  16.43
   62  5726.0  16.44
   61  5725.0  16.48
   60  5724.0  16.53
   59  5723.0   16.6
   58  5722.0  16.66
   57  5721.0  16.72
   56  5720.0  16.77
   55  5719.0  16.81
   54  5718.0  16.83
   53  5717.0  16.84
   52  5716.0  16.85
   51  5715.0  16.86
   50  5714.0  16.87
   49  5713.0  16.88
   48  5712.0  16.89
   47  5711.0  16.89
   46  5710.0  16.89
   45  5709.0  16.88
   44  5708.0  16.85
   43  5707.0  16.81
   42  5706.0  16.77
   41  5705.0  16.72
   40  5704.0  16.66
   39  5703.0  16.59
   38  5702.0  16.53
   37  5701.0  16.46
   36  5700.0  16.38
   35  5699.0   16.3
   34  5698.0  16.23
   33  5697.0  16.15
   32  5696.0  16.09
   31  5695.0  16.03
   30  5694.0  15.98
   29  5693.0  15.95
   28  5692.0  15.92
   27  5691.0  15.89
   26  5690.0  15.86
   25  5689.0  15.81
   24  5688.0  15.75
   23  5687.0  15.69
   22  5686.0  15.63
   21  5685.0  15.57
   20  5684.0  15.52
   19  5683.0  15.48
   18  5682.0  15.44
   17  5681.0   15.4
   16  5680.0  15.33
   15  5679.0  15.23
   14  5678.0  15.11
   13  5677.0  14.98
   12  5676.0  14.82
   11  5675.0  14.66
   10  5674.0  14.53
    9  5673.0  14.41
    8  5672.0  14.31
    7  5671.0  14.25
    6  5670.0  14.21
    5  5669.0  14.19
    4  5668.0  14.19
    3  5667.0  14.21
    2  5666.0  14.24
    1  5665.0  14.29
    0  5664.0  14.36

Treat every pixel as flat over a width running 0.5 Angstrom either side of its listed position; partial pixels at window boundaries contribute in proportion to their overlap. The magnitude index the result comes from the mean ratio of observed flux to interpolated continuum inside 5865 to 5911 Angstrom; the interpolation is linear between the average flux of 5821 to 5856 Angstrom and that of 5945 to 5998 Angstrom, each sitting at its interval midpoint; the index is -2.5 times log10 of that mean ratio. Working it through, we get 0.43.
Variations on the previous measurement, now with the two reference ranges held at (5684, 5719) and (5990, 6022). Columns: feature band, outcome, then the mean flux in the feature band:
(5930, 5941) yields 0.21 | 13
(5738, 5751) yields -0.14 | 18.6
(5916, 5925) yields 0.27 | 12.4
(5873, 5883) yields 0.22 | 13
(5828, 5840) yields -0.11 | 17.7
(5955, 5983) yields 0.15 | 13.6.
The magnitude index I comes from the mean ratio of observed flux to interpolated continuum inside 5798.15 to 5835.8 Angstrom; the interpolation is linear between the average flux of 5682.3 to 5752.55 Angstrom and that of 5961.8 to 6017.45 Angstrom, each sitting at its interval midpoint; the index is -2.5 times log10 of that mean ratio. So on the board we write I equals -0.10 mag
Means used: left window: 17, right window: 14.7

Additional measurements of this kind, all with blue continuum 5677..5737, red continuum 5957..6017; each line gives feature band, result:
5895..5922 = 0.42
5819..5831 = -0.06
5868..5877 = 0.10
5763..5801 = -0.09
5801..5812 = -0.22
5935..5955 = 0.09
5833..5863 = -0.10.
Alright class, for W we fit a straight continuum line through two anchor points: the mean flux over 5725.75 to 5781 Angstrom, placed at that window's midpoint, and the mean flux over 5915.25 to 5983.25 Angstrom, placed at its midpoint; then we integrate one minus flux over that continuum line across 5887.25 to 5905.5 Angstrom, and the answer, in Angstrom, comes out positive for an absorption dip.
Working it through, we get 8.5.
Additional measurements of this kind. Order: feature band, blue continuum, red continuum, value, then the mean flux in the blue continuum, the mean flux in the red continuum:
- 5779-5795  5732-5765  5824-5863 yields 0.6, 18.7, 16.9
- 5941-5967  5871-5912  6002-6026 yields -0.9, 10.2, 15.8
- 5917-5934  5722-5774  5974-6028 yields 3.8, 17.9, 15.3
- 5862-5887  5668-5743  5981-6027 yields 3.8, 16.3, 15.5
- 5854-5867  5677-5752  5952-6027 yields 0.4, 16.8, 14.7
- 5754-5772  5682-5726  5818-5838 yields -1.8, 16.4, 17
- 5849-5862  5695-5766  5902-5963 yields -1.2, 17.6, 12.6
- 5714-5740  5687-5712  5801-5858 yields -0.5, 16.3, 17.5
